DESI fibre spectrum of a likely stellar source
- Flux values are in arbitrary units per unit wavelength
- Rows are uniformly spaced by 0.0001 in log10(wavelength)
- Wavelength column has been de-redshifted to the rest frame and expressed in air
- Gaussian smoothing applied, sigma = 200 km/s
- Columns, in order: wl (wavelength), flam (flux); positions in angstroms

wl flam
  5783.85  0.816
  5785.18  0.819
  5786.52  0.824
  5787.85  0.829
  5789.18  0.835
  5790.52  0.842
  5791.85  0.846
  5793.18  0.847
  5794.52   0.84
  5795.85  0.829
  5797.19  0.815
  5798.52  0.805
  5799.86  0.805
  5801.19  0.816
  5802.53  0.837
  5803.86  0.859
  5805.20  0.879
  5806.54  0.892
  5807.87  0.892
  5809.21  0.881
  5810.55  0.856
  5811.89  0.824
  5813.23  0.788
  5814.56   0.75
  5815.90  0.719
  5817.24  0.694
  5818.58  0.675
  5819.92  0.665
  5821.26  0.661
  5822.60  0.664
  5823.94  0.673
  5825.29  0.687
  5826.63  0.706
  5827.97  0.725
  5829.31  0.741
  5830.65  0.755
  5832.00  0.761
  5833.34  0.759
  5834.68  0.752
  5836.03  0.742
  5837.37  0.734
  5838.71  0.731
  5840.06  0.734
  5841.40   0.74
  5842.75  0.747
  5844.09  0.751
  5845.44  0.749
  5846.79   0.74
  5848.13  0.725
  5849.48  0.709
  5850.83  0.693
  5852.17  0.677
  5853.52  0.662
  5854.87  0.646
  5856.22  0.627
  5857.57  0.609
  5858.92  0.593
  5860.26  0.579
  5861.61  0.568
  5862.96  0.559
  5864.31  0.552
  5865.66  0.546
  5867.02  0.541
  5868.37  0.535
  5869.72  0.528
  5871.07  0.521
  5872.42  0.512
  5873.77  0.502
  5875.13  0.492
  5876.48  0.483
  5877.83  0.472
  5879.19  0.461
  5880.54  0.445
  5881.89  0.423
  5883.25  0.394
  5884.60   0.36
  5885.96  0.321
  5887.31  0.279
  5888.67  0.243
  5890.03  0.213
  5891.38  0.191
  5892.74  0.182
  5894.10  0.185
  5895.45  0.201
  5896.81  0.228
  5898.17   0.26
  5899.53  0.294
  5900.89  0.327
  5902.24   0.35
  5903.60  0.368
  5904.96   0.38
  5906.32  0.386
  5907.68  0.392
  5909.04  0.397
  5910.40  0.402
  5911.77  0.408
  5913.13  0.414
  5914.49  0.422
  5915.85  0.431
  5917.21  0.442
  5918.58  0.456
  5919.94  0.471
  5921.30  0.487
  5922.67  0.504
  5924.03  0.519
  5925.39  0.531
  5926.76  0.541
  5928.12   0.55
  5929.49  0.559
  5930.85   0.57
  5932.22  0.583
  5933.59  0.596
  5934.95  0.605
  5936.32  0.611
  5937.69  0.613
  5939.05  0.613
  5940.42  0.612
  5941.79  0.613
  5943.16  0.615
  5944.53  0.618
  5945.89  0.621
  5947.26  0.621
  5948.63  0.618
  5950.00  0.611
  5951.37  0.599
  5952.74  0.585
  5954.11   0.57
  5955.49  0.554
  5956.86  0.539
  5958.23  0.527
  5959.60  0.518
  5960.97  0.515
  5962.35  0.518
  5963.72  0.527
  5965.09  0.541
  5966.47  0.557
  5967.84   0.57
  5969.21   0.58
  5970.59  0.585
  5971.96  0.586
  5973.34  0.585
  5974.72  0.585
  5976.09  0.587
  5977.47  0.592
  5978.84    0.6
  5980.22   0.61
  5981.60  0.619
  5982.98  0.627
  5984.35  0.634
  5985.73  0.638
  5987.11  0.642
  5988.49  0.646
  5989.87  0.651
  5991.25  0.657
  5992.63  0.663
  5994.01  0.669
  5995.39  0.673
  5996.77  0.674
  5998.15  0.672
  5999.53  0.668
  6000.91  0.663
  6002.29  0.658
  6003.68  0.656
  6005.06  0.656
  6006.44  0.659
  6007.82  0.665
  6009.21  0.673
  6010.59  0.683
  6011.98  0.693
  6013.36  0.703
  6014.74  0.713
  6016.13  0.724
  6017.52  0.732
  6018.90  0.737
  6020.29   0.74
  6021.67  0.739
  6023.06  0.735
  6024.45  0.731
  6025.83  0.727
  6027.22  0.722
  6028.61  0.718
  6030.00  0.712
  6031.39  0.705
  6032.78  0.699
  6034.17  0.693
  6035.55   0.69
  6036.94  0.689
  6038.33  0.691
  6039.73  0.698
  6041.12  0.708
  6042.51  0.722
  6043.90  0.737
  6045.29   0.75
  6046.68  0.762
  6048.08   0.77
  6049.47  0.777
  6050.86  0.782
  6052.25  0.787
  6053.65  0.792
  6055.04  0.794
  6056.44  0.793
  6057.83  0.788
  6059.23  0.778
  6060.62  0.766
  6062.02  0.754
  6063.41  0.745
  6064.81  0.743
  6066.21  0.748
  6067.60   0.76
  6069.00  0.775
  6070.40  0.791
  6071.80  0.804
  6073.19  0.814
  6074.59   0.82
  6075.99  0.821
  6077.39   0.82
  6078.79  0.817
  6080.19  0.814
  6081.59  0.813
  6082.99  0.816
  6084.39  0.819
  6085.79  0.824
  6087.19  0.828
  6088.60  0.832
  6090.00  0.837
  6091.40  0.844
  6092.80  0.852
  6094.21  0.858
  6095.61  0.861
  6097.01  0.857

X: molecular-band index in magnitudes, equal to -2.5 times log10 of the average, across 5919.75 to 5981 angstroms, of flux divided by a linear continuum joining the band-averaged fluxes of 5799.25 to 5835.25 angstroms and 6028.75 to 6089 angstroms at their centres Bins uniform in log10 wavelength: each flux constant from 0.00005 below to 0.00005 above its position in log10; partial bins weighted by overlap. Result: 0.32 mag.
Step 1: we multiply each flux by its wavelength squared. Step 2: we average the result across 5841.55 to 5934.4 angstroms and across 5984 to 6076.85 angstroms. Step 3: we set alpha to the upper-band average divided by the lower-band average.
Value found 1.58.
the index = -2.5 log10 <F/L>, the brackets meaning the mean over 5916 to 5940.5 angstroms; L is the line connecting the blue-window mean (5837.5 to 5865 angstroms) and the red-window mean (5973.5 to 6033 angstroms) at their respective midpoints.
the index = 0.23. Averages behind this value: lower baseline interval 0.671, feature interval 0.544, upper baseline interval 0.672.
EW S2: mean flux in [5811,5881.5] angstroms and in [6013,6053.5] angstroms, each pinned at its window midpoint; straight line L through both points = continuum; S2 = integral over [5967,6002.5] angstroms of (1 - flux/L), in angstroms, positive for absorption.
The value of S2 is 4.06 angstroms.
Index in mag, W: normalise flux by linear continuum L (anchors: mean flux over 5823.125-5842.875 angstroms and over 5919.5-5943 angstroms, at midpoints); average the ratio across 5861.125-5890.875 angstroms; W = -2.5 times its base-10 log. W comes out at 0.42 mag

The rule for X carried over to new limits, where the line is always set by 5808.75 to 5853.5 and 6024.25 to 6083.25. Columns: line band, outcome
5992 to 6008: 0.134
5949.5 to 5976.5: 0.312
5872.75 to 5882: 0.483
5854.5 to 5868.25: 0.261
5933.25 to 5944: 0.216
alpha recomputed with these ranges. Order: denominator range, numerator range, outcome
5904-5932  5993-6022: 1.53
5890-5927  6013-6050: 2.02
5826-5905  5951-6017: 1.22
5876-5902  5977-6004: 2.14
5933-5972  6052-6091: 1.43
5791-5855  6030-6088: 1.09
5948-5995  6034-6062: 1.30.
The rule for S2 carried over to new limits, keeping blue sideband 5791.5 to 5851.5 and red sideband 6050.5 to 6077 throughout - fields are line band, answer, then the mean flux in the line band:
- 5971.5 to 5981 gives 2.25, 0.592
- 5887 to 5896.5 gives 6.89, 0.211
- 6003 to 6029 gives 2.46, 0.706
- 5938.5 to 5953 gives 3.04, 0.612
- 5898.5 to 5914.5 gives 8.25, 0.374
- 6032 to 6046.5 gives 1.32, 0.71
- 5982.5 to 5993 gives 1.79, 0.645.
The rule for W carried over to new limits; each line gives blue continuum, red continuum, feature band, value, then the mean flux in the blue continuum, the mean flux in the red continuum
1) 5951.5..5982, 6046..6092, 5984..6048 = -0.030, 0.566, 0.795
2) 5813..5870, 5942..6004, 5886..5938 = 0.483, 0.679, 0.605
